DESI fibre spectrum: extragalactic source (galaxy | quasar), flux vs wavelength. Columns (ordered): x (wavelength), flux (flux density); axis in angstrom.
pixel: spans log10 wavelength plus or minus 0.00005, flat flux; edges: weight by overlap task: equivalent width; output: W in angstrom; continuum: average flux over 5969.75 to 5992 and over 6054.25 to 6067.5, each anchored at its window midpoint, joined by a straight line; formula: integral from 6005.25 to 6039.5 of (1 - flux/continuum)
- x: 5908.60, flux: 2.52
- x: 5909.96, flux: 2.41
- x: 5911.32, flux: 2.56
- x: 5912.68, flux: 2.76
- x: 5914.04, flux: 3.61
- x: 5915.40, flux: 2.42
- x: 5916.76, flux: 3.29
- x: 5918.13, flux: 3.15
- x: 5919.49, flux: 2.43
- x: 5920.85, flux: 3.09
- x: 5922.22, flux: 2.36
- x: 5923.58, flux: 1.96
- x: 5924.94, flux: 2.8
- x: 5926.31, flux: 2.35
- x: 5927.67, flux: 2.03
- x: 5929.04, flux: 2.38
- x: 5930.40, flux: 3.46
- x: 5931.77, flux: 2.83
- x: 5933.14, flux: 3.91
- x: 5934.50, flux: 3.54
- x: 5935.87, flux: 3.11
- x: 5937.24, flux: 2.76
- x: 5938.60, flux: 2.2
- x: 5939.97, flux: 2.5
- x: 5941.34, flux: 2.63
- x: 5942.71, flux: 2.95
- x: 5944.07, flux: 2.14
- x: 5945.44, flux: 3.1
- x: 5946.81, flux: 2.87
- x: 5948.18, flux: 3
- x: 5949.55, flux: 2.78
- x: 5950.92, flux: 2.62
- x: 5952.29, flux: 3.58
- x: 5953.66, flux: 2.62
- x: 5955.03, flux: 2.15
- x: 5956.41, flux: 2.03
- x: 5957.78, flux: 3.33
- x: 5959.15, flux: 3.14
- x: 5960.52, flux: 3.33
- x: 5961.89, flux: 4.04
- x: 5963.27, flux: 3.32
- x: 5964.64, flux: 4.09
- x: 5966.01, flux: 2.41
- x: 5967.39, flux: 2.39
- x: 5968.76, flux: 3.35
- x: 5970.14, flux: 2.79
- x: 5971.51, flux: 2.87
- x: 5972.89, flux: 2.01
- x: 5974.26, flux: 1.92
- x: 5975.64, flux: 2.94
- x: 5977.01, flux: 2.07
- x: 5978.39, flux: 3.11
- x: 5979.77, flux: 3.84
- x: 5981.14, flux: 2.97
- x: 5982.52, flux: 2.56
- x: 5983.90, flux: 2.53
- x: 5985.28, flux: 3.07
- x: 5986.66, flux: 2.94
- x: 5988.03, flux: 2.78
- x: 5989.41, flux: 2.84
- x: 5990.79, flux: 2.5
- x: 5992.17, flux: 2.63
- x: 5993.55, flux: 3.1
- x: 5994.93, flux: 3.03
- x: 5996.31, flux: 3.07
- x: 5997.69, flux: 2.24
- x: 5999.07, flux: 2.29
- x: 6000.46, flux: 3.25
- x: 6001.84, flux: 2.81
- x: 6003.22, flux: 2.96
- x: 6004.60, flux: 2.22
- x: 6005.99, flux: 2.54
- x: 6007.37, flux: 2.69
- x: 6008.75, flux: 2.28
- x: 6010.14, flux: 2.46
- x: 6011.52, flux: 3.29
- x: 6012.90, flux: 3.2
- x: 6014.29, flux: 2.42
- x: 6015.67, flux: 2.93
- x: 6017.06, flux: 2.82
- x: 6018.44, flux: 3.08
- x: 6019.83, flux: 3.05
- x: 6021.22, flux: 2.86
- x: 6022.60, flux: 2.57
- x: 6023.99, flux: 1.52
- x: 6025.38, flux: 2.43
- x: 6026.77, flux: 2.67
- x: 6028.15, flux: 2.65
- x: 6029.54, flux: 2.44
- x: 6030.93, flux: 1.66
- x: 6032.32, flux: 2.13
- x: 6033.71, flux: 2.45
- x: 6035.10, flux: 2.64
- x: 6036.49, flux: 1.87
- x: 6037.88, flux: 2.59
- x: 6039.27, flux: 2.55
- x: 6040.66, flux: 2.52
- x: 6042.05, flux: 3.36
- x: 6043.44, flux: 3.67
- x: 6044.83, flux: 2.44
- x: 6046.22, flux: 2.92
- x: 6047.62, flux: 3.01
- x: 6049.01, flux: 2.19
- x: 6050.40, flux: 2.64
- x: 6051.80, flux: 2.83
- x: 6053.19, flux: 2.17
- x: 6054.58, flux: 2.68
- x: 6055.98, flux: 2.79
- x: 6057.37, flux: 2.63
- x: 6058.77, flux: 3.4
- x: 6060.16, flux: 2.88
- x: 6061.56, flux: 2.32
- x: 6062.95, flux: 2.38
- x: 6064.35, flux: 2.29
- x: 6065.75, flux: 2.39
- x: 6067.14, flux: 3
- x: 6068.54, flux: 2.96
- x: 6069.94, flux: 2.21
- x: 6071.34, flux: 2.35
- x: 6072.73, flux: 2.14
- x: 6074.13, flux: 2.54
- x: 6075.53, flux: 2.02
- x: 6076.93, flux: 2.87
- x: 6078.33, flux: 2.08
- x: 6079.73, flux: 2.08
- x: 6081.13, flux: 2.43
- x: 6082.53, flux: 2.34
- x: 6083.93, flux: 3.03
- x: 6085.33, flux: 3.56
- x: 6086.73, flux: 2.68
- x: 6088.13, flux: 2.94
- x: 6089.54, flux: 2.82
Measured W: 1.9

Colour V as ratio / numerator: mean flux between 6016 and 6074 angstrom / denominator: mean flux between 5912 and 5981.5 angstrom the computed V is 0.9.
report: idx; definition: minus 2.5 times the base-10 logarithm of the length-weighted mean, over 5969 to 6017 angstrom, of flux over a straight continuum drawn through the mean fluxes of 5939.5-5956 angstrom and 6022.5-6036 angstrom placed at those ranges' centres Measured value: -0.11 mag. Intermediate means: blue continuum 2.74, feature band 2.75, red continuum 2.3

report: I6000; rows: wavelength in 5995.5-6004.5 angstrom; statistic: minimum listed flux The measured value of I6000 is 2.24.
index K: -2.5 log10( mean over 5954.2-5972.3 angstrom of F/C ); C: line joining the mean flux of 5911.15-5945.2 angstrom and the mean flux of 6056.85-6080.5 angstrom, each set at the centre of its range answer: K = -0.11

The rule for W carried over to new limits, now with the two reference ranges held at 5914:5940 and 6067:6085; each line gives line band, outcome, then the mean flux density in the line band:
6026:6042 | 0.9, 2.42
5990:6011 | -0.3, 2.68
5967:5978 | 0.6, 2.56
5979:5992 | -1.0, 2.88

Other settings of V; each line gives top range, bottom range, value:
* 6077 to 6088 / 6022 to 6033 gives 1.17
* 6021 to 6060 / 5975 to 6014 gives 0.93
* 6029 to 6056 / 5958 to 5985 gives 0.88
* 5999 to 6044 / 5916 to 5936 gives 0.93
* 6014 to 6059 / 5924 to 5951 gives 0.94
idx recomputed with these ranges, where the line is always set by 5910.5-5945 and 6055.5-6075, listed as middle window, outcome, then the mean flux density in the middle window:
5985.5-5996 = -0.07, 2.85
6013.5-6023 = -0.07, 2.83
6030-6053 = 0.01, 2.58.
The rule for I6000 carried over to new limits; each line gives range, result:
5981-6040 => 1.52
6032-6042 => 1.87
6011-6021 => 2.42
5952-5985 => 1.92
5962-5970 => 2.39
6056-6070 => 2.21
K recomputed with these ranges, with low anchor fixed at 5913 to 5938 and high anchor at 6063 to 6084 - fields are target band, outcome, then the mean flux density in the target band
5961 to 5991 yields -0.07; 2.89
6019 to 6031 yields 0.04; 2.47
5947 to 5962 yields -0.06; 2.92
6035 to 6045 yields -0.08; 2.72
